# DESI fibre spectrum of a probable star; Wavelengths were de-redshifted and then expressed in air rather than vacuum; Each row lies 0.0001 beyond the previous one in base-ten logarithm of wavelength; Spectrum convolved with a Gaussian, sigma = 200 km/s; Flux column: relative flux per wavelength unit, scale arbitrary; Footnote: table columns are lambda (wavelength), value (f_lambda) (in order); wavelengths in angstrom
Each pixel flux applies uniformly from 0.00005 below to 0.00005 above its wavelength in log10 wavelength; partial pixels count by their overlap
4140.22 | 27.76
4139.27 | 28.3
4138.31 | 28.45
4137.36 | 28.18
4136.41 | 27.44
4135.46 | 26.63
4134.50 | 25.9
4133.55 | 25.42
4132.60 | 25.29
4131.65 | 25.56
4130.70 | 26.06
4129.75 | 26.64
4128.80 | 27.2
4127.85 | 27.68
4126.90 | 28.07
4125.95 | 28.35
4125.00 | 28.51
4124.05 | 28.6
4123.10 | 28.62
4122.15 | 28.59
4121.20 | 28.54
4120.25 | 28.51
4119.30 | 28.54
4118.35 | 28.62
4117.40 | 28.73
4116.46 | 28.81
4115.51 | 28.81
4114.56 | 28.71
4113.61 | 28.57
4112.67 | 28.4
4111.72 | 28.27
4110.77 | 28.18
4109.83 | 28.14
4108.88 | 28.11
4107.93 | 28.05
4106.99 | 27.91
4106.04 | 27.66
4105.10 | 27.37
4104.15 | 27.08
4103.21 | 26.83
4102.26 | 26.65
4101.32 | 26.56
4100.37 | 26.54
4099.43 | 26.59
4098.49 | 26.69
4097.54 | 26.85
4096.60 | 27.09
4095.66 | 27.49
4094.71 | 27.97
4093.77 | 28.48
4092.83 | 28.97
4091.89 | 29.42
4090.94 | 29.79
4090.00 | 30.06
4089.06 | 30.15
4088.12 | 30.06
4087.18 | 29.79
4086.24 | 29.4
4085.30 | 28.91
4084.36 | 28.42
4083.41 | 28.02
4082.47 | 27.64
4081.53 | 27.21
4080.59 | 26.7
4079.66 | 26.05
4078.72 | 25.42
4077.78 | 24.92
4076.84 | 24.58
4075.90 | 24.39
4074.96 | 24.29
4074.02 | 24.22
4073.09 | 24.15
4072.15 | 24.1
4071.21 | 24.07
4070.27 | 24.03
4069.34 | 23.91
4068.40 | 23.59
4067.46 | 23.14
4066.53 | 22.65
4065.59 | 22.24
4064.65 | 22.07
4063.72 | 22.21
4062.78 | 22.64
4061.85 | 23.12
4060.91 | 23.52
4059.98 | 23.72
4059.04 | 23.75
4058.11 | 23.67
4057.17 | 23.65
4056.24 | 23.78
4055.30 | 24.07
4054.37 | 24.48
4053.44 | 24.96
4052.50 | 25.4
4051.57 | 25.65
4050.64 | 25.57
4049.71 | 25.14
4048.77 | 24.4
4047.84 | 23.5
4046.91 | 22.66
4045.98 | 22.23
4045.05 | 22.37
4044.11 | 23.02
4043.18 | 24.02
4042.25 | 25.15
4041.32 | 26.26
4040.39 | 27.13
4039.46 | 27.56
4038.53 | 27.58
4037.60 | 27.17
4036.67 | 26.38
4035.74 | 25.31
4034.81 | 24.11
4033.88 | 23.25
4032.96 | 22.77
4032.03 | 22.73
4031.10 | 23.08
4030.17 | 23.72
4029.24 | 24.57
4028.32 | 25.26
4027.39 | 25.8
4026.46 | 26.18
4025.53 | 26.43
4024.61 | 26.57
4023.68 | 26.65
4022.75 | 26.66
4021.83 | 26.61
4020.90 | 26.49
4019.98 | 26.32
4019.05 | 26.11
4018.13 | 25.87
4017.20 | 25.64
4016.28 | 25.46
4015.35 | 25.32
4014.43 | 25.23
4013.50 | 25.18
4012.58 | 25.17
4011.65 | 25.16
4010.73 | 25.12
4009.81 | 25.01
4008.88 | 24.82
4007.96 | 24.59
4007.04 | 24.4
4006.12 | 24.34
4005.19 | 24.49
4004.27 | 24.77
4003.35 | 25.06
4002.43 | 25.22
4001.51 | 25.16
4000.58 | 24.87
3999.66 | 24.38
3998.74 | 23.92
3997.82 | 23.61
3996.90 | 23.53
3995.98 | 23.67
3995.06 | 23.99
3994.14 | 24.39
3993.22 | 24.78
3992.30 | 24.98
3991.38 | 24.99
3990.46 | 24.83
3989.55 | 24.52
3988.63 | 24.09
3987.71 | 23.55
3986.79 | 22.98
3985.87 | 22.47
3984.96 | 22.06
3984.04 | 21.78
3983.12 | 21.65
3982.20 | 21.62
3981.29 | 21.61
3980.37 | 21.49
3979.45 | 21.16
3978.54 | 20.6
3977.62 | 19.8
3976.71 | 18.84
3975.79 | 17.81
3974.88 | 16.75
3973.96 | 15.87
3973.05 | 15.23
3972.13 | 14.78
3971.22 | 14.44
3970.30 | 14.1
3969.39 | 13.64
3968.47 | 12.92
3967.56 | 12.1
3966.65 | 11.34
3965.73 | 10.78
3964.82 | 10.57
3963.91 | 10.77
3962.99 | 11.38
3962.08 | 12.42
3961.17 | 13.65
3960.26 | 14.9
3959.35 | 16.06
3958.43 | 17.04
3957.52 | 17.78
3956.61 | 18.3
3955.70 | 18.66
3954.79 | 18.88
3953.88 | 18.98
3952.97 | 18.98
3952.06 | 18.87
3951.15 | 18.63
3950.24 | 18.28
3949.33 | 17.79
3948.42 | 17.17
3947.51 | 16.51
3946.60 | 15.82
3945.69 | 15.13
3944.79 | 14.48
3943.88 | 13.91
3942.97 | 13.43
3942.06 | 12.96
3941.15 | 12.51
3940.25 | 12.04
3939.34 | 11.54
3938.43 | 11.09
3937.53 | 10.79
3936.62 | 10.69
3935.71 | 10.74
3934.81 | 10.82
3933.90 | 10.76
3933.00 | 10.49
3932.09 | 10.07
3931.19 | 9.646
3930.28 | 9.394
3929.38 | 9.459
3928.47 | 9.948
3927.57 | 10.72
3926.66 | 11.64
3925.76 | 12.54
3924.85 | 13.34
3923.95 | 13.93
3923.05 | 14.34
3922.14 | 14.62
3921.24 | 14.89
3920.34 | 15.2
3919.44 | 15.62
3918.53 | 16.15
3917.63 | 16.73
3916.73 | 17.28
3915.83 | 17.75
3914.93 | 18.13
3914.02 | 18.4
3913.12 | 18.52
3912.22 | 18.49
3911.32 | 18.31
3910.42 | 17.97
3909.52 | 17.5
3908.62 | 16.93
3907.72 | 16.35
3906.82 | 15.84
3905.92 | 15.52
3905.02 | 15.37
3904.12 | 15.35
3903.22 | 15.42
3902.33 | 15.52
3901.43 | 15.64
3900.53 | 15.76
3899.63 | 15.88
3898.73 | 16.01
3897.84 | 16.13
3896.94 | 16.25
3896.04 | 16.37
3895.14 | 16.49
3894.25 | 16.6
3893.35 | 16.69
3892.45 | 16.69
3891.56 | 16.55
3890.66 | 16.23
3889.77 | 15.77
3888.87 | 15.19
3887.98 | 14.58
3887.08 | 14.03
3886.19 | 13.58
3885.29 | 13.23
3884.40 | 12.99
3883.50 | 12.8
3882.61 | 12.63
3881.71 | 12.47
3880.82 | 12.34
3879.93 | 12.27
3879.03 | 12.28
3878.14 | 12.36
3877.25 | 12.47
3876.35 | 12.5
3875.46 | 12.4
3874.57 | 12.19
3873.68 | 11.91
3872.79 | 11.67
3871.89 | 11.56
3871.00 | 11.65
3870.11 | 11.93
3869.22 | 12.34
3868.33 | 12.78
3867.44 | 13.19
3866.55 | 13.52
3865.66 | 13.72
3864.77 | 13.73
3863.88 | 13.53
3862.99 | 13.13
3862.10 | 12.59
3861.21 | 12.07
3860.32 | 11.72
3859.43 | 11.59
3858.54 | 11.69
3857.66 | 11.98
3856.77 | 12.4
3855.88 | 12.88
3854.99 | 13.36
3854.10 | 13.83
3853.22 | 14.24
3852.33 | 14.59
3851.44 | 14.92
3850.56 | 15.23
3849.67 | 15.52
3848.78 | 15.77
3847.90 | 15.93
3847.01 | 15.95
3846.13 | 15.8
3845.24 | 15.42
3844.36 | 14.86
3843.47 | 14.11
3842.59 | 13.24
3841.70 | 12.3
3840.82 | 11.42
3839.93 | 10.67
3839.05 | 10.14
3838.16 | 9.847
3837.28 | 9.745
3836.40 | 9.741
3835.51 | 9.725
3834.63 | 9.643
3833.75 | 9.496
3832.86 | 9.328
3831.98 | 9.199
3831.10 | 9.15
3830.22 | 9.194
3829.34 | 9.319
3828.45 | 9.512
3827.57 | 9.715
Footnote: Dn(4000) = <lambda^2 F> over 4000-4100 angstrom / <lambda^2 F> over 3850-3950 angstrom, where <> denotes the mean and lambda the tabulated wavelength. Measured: 2.0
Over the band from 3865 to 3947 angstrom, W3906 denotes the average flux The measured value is 14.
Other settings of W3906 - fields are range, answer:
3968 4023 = 22.7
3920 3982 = 14.5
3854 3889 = 12.7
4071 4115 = 27.4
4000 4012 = 24.8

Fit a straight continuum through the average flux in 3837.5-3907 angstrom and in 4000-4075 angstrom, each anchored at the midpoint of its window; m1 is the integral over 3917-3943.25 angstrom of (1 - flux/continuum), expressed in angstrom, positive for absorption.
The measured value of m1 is 7.84 angstrom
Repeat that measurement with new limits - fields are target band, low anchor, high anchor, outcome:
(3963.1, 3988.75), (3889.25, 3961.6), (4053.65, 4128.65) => 1.71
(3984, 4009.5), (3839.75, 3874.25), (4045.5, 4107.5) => -3.57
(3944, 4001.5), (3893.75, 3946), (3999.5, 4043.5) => 4.09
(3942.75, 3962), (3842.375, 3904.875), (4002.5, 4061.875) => 2.62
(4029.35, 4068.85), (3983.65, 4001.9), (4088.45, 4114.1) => 2.83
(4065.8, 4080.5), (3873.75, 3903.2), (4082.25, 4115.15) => 1.23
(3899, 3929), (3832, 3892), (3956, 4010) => 0.53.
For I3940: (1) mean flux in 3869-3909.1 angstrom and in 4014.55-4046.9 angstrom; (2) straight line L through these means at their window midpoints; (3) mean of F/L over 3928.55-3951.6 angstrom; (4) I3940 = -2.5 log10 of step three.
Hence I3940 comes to 0.38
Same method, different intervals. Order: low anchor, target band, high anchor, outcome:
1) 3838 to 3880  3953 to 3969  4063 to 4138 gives 0.28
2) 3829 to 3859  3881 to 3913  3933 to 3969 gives -0.17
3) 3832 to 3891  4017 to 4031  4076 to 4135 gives -0.14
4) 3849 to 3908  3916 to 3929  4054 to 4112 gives 0.17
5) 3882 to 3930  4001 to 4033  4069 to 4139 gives -0.15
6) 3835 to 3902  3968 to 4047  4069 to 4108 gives -0.06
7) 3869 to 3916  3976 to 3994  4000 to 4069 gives -0.06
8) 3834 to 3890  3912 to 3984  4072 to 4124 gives 0.21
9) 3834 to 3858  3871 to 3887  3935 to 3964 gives 0.10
